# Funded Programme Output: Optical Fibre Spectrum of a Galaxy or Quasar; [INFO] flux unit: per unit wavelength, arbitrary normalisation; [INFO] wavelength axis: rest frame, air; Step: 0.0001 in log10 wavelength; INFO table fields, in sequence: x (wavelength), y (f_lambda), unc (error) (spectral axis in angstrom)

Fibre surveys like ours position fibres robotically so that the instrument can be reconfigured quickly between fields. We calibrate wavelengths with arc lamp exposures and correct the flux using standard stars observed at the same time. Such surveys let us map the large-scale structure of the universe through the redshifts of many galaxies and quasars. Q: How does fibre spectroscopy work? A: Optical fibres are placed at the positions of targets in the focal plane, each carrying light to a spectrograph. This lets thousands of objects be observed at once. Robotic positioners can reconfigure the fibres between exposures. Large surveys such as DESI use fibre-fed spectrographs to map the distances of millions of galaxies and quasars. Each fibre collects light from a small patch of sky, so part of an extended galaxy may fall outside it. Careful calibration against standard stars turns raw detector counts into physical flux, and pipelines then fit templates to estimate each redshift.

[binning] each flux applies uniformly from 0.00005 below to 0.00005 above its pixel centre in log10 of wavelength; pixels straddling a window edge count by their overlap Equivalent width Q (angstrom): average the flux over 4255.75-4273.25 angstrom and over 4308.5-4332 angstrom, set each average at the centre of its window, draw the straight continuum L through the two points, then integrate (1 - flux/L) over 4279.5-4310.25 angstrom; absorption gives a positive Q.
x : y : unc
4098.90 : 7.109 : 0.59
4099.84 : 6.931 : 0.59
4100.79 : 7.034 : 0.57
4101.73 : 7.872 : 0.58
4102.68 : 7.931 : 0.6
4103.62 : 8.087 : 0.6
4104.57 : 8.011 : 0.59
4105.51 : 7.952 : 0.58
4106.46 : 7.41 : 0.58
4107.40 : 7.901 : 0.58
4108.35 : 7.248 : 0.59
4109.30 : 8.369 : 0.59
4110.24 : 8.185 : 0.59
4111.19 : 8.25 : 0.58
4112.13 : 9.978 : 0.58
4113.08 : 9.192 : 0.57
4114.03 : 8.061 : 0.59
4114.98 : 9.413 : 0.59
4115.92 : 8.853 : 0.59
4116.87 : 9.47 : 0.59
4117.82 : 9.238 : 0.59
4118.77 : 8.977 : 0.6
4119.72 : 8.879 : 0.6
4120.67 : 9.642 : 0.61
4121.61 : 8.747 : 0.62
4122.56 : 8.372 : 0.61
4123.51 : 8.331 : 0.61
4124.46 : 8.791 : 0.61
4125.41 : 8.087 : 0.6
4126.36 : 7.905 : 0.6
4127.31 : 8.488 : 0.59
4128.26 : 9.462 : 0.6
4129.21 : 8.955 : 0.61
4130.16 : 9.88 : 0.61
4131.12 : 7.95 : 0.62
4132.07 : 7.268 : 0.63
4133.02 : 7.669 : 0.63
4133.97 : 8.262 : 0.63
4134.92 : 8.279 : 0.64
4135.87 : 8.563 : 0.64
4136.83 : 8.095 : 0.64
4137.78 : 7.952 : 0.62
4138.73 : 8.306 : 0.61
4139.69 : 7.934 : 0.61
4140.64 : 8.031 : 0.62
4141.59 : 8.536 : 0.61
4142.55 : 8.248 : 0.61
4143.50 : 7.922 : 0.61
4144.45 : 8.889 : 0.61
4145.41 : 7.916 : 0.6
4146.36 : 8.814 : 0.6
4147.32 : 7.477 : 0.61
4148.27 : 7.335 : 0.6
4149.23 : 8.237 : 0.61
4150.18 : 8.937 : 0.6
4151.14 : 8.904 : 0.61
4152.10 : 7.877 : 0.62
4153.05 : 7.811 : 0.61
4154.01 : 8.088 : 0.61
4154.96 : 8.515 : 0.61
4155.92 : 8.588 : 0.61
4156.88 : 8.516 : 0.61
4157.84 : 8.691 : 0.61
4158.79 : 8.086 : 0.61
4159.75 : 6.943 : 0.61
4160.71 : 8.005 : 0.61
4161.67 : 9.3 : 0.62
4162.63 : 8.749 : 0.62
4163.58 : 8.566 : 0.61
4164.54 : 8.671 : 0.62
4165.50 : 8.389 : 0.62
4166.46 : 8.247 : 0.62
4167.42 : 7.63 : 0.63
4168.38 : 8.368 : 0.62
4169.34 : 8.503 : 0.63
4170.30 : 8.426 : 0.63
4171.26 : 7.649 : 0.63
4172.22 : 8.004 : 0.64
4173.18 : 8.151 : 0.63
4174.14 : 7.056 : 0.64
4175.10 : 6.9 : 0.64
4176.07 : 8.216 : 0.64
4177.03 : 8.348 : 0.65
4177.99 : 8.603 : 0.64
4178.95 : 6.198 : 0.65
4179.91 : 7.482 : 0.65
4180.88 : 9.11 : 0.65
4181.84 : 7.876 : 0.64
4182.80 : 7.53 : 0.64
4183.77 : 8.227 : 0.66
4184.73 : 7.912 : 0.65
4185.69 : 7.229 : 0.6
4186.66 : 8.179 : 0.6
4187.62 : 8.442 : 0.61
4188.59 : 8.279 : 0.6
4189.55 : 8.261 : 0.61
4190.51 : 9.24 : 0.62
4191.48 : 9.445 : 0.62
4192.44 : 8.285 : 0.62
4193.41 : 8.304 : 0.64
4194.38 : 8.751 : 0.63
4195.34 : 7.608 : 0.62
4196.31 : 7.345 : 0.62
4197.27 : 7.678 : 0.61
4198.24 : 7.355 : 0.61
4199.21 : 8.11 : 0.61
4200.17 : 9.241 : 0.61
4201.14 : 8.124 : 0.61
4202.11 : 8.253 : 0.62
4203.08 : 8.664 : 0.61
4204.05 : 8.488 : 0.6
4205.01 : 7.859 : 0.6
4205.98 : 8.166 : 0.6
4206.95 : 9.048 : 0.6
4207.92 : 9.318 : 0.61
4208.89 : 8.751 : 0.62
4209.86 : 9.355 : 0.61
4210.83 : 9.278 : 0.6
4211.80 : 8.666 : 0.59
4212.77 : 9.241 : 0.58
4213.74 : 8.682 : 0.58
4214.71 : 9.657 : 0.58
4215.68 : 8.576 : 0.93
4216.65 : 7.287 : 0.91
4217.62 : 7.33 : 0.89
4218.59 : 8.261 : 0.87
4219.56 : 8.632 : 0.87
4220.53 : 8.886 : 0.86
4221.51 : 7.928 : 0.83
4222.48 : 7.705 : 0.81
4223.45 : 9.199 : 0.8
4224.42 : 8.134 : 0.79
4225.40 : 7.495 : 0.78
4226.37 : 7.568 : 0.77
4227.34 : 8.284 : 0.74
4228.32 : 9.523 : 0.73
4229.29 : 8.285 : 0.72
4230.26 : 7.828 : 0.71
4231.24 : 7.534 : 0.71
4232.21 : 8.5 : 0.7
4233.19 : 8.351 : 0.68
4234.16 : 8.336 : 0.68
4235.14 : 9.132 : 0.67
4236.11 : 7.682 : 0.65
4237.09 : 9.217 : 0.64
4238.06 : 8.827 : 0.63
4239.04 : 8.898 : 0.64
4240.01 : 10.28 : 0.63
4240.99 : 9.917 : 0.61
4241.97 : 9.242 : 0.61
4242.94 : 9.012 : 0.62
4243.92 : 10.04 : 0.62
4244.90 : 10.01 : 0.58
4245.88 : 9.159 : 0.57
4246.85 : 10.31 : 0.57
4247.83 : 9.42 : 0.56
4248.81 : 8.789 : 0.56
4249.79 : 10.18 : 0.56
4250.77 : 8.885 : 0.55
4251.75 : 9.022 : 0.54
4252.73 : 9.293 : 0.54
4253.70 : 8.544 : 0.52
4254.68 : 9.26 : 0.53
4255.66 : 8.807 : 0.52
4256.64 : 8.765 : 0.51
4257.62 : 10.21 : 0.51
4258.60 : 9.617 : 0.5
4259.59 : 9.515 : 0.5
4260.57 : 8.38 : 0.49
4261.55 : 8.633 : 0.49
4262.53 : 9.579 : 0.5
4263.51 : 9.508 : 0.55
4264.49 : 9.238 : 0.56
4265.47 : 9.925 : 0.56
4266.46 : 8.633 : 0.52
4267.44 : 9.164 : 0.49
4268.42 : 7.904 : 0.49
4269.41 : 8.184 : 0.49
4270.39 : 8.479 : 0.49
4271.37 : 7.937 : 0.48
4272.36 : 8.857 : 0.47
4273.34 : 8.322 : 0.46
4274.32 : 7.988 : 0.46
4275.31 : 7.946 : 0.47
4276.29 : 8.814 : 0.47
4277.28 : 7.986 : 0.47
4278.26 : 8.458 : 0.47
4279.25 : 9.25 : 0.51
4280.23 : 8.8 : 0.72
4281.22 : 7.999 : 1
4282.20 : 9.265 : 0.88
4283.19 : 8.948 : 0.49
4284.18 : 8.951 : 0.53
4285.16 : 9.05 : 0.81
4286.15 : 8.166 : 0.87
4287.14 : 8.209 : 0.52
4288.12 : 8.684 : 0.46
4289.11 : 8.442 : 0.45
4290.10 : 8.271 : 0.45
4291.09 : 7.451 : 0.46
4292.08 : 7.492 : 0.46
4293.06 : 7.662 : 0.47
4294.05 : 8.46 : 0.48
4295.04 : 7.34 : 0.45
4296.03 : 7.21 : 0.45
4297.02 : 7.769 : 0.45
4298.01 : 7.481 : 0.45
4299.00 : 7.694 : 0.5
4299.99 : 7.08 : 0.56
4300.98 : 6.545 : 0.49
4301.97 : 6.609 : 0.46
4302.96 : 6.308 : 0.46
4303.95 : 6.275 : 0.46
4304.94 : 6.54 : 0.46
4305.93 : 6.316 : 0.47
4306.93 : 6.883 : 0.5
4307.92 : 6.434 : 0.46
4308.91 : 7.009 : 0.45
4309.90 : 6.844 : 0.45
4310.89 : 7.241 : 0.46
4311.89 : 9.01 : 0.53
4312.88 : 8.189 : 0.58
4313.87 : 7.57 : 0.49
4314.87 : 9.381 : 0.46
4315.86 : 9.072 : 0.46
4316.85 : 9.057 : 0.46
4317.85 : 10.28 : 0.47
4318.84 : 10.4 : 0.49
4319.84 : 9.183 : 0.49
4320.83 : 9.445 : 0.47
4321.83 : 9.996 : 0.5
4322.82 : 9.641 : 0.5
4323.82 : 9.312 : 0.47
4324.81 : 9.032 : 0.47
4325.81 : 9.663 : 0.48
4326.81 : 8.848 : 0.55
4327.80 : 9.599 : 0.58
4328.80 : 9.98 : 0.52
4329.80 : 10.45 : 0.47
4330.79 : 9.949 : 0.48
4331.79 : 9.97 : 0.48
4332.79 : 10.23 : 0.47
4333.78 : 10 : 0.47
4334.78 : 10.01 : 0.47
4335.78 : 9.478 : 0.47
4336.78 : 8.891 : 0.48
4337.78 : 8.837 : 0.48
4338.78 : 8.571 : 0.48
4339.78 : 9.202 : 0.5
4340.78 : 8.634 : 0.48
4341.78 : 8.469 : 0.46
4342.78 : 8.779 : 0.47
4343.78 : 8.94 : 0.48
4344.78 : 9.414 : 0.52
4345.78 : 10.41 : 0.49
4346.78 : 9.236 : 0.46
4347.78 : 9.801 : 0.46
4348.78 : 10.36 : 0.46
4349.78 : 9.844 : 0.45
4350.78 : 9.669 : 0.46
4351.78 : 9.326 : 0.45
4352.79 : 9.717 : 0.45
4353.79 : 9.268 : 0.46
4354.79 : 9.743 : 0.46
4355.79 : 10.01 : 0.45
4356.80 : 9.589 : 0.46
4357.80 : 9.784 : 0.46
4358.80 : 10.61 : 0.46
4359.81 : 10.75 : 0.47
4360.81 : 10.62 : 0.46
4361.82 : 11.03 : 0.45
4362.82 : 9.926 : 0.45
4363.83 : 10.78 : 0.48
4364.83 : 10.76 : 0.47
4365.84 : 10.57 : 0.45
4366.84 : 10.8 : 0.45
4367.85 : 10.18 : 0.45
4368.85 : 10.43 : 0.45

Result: 4.8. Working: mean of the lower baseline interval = 8.95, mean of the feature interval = 7.63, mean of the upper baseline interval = 9.13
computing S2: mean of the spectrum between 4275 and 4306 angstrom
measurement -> 7.88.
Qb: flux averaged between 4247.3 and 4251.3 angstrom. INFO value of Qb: 9.31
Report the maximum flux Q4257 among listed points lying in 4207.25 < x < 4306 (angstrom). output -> 10.31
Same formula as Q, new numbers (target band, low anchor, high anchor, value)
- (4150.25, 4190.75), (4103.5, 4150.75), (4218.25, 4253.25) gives 2.09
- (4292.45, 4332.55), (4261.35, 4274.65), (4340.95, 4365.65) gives 4.47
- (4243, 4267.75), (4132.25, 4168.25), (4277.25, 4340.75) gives -2.69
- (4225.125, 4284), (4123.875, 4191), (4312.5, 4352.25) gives 0.08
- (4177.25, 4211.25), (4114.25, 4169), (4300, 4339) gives 0.79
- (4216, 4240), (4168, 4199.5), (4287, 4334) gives -0.55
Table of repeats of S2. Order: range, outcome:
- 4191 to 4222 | 8.45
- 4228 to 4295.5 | 8.79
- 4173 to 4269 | 8.6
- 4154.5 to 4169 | 8.35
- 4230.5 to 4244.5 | 8.91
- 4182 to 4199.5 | 8.12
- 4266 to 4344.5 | 8.48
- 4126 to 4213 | 8.27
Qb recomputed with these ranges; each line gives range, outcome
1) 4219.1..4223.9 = 8.46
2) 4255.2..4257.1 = 8.79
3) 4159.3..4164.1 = 8.33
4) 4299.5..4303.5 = 6.63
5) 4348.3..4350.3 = 10.1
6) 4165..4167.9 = 8.09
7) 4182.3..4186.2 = 7.72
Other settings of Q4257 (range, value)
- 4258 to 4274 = 9.925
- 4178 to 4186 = 9.11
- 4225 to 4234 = 9.523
